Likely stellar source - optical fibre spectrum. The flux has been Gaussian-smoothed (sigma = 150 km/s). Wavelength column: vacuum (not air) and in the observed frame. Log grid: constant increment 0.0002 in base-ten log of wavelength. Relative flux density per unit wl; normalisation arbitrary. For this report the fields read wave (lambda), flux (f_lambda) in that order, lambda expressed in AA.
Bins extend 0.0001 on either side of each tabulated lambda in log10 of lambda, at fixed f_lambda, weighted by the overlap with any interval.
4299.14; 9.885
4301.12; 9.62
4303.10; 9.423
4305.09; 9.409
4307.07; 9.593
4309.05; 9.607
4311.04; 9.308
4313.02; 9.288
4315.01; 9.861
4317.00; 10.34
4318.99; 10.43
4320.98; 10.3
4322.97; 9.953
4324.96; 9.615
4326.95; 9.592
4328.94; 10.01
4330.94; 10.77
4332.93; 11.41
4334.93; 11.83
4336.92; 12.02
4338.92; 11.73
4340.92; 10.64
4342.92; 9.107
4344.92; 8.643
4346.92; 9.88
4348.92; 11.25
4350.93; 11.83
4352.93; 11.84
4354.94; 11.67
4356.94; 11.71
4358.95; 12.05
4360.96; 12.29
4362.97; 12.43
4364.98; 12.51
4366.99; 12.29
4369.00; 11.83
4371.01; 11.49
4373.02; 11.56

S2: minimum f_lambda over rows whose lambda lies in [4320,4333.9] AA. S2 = 9.592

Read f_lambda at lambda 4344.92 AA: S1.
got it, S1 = 8.643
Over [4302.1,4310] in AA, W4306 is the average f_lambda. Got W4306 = 9.51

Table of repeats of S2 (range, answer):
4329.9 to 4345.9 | 8.643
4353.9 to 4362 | 11.67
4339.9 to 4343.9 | 9.107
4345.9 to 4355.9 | 9.88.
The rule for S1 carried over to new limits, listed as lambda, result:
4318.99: 10.43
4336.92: 12.02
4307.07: 9.593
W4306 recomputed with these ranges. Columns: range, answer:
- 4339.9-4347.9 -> 9.57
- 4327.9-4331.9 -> 10.4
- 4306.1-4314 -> 9.45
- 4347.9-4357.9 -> 11.7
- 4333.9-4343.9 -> 11.1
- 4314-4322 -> 10.2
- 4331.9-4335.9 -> 11.6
